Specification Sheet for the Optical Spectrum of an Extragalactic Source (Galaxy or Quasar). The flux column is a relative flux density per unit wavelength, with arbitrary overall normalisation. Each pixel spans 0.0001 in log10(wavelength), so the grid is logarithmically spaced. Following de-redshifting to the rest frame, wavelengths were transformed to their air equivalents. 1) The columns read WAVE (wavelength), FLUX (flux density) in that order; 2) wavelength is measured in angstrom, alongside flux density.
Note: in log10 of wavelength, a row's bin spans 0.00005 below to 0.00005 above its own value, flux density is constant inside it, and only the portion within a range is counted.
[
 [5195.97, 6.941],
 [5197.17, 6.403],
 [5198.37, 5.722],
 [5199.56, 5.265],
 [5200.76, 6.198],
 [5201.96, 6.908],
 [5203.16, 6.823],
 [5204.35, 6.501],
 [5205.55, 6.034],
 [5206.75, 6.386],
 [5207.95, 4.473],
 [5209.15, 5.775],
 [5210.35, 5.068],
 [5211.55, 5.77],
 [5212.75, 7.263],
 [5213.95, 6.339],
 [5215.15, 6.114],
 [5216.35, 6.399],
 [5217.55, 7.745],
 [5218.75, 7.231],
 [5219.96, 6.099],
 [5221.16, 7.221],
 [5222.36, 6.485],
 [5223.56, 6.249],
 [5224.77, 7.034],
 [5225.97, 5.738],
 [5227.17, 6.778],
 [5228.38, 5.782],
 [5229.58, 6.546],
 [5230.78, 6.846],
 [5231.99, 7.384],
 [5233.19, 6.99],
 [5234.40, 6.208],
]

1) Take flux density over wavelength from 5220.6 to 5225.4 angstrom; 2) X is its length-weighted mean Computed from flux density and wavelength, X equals 6.74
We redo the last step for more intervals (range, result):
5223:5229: 6.31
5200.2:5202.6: 6.55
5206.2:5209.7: 5.53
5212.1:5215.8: 6.56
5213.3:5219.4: 6.76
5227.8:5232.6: 6.66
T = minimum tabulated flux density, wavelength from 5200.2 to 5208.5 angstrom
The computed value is 4.473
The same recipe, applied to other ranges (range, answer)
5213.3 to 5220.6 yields 6.099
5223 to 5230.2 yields 5.738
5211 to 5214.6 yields 5.77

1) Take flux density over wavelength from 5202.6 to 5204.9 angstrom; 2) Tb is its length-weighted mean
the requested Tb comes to 6.69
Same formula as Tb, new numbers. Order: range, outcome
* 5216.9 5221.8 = 7.06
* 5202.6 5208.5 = 6.06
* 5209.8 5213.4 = 6.05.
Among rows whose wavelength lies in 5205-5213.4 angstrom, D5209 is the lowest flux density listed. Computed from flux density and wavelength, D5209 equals 4.473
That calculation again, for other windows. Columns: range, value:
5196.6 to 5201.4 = 5.265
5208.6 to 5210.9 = 5.068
